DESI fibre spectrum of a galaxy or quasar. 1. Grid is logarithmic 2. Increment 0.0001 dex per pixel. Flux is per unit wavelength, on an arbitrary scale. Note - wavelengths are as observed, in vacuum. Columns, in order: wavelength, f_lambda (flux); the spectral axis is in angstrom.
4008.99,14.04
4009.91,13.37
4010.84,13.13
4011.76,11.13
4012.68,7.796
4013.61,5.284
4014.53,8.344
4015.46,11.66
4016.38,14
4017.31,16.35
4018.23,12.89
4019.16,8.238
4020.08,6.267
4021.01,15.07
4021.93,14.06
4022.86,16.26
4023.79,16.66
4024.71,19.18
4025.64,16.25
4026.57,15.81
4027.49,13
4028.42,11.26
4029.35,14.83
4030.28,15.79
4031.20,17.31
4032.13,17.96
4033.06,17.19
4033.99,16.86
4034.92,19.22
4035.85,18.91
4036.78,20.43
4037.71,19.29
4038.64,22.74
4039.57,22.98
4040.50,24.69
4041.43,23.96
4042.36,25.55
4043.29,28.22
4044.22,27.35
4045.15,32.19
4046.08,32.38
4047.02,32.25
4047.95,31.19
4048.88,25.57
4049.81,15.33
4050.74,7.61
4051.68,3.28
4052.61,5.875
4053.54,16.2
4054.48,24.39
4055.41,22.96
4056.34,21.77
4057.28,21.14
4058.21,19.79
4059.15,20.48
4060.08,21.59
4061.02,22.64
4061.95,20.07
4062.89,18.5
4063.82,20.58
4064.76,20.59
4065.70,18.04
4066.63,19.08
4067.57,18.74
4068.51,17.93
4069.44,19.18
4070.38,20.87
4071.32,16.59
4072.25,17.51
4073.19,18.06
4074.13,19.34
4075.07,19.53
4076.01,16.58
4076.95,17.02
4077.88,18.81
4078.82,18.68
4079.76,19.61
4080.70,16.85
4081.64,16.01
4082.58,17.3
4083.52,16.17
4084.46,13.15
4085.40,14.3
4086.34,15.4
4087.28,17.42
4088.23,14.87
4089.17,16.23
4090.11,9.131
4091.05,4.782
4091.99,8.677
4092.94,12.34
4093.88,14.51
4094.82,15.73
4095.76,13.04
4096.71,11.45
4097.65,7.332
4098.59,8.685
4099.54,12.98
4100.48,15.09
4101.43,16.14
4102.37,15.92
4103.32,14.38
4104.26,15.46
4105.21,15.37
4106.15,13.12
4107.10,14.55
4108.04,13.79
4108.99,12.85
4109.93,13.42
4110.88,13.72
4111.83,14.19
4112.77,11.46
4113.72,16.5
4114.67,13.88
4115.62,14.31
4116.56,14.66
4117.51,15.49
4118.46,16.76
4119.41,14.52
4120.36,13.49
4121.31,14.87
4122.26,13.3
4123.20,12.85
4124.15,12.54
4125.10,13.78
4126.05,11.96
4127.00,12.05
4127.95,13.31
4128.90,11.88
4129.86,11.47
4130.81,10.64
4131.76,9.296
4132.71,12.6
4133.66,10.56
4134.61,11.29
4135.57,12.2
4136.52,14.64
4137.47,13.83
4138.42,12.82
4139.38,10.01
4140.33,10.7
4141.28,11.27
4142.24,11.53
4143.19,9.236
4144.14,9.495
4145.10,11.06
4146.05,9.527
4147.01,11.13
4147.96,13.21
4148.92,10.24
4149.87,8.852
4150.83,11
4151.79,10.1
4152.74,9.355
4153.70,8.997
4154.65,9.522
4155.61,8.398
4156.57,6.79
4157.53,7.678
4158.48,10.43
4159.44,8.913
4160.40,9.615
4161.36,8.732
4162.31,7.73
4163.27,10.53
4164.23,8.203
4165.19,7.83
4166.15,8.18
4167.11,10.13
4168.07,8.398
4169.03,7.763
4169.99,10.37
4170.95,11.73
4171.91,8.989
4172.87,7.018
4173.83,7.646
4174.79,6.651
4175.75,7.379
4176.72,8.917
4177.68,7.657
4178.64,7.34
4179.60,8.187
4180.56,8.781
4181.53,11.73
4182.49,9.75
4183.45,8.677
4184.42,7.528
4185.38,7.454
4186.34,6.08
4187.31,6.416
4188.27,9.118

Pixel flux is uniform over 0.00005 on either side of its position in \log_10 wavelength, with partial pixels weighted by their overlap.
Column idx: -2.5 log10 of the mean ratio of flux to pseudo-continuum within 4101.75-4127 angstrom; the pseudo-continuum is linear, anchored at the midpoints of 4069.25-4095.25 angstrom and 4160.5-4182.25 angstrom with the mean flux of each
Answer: -0.07 mag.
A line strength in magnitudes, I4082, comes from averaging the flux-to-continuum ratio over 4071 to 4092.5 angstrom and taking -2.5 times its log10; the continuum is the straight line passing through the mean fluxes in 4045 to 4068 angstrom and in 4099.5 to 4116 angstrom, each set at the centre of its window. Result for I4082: 0.11 mag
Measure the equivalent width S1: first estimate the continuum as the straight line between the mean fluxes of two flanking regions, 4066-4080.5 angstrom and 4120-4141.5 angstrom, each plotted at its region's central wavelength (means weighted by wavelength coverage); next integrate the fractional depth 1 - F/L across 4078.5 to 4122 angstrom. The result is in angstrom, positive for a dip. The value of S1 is 3.8 angstrom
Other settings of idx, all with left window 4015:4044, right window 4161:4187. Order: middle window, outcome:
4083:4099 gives 0.08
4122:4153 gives -0.07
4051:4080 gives -0.22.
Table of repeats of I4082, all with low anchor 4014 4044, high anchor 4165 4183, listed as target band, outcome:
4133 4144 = -0.09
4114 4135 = -0.13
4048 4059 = -0.12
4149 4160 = 0.08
